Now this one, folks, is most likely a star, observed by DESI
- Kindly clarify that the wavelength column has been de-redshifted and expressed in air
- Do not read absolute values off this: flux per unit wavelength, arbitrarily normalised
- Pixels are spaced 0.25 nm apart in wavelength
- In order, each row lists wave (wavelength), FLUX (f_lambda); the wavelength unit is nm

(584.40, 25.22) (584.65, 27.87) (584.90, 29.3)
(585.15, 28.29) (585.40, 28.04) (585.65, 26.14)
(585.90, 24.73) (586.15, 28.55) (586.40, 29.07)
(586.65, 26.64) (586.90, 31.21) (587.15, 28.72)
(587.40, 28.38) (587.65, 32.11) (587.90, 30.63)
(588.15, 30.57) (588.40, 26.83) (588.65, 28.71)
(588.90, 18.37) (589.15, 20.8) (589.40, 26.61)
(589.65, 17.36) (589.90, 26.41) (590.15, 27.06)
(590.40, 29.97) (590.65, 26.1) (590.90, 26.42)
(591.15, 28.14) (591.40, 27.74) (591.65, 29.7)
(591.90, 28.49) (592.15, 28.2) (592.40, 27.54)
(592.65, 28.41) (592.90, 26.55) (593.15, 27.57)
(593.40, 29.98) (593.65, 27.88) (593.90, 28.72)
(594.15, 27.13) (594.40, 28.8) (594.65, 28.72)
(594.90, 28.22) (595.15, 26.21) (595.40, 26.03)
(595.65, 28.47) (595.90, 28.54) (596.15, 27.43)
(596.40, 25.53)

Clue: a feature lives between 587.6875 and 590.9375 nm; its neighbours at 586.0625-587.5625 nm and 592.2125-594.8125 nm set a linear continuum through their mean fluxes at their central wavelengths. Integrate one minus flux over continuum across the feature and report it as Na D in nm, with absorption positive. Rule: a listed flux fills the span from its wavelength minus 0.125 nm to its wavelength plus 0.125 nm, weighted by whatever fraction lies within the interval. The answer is 0.295 nm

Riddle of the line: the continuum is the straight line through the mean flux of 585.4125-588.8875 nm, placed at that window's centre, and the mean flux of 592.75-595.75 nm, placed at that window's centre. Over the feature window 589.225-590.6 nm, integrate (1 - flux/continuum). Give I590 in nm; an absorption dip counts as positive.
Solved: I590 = 0.14 nm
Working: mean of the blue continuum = 28.3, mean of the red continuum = 27.9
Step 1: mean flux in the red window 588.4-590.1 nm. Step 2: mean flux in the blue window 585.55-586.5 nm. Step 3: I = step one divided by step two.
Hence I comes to 0.87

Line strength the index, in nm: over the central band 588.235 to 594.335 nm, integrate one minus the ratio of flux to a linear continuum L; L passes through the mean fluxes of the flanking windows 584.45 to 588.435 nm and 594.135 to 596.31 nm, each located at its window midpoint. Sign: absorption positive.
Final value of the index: 0.29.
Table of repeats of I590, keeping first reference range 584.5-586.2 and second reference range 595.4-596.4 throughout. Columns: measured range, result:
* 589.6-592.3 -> 0.04 nm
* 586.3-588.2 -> -0.15 nm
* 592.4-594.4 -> -0.04 nm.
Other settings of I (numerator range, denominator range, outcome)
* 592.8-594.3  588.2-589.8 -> 1.19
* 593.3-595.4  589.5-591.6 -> 1.07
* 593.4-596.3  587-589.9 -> 1.06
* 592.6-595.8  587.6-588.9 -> 0.98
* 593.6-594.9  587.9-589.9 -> 1.14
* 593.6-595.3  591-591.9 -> 0.98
